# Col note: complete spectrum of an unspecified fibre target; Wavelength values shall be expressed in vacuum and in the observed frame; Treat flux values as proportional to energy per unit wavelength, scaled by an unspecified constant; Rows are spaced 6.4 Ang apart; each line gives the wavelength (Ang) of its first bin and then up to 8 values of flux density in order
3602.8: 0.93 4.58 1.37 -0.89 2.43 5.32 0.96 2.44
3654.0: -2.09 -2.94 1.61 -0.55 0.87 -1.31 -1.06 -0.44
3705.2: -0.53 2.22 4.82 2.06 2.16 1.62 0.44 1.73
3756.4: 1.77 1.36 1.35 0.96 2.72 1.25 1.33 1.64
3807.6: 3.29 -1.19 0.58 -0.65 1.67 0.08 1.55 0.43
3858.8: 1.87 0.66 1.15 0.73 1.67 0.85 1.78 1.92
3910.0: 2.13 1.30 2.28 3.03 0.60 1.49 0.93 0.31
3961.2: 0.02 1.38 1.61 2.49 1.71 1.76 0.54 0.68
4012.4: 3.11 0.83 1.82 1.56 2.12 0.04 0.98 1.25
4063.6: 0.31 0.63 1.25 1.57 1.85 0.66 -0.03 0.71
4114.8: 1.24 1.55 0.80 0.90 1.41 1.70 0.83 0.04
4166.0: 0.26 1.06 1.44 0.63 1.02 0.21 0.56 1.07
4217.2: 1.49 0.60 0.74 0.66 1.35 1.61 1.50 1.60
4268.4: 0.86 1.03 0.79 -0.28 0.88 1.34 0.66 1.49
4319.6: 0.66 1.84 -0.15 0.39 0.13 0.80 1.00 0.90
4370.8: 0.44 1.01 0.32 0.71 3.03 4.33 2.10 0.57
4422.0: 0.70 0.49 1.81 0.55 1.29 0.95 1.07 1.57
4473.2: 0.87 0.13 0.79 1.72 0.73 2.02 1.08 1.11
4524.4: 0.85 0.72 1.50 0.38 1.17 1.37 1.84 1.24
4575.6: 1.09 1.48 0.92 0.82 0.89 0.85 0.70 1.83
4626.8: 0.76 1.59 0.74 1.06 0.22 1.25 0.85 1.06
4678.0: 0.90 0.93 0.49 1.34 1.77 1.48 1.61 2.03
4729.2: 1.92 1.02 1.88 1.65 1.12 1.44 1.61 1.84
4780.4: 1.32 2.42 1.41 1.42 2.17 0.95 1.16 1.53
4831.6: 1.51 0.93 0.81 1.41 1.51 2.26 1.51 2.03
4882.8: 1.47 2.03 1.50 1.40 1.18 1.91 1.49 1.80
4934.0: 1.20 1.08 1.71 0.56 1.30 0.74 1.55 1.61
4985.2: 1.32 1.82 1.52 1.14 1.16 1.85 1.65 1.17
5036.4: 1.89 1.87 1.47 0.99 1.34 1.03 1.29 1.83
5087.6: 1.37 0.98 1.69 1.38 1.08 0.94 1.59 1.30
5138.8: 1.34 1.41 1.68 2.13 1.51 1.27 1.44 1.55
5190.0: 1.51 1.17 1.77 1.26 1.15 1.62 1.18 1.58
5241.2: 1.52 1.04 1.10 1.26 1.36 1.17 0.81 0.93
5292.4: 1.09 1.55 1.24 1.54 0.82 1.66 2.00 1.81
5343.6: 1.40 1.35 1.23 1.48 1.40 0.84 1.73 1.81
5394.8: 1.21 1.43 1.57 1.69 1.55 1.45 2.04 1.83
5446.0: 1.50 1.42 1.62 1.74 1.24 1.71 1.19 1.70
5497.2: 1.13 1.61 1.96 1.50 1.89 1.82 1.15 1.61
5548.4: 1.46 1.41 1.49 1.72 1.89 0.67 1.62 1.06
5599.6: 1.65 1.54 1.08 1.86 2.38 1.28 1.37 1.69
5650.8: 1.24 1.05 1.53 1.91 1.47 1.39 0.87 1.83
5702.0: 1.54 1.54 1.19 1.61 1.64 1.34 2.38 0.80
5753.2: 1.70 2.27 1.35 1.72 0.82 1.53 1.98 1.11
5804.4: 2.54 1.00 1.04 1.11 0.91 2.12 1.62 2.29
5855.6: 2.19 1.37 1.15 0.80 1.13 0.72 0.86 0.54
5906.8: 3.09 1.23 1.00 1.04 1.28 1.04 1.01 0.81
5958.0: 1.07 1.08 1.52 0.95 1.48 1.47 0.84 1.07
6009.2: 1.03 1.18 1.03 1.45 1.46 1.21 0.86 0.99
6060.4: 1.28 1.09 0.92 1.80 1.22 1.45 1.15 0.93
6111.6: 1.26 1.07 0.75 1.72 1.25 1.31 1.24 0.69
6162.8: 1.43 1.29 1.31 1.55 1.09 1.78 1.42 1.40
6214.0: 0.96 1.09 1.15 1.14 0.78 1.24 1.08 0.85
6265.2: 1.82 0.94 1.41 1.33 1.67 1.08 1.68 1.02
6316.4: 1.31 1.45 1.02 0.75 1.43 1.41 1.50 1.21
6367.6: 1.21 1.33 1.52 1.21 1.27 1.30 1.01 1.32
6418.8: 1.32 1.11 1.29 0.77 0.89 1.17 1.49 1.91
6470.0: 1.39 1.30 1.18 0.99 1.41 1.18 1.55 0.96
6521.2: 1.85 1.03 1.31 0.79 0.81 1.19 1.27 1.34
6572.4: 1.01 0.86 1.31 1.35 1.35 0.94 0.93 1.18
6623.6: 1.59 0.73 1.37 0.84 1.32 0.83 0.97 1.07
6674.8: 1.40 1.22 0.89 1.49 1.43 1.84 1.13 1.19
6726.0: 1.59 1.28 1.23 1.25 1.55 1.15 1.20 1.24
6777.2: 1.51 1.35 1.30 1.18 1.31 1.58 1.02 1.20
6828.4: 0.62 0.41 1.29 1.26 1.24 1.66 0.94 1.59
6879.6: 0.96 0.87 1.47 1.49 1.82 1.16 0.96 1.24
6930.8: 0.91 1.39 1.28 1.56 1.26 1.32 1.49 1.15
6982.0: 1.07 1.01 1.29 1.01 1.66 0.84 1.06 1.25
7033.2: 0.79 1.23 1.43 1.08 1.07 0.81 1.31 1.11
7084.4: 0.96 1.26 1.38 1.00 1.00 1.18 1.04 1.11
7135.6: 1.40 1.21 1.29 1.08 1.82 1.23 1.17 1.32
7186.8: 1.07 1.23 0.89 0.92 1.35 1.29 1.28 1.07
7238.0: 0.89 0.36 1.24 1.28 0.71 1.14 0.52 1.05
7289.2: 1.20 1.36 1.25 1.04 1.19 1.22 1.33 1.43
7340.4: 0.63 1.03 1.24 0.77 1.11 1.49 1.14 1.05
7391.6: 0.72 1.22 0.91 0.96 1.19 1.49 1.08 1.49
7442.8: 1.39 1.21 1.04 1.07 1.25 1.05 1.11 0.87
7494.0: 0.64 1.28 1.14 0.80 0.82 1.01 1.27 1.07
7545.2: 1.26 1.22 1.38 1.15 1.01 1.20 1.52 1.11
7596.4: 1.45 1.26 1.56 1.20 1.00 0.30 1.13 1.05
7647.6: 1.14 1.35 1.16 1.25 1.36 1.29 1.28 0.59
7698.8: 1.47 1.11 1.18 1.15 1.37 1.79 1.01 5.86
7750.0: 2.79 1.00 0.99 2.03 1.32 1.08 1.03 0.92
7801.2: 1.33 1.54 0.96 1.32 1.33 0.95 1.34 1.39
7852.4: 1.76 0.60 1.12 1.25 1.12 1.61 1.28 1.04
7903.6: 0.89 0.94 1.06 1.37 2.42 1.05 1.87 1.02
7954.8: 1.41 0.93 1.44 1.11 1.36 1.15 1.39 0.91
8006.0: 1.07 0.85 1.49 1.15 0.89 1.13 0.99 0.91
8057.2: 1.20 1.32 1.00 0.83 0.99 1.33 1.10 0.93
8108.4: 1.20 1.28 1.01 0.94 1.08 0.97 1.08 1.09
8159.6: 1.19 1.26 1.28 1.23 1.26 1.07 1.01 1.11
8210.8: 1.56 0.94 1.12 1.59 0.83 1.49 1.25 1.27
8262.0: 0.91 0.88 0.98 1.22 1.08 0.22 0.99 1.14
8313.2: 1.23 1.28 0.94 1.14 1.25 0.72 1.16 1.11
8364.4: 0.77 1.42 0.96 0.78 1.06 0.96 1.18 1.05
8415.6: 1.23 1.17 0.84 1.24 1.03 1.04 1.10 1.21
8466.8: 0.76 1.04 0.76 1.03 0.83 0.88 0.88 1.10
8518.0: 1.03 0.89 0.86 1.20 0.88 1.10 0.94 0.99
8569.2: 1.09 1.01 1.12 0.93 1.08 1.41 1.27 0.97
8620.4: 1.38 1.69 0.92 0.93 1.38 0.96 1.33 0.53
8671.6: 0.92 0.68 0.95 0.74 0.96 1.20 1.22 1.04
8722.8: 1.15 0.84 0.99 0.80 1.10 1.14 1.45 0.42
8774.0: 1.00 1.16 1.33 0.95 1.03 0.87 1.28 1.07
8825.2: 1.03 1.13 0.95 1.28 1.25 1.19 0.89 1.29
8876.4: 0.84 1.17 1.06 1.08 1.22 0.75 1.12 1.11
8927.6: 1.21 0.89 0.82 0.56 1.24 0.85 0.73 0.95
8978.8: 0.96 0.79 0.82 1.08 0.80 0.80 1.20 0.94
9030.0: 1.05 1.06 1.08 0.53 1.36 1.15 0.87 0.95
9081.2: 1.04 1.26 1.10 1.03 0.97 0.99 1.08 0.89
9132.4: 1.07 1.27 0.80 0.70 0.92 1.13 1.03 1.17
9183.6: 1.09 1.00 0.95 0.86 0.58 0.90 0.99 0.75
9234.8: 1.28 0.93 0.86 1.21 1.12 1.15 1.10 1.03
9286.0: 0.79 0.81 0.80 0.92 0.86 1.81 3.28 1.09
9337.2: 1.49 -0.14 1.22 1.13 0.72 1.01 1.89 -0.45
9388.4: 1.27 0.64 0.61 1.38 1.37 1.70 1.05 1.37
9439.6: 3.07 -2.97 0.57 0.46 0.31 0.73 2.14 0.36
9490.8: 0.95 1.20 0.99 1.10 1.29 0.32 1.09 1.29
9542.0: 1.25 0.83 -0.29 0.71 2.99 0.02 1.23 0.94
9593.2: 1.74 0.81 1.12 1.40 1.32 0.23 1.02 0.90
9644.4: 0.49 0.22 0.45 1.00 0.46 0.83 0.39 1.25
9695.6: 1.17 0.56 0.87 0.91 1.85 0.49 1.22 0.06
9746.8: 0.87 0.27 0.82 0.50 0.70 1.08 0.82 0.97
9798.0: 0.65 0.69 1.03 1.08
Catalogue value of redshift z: 0.180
